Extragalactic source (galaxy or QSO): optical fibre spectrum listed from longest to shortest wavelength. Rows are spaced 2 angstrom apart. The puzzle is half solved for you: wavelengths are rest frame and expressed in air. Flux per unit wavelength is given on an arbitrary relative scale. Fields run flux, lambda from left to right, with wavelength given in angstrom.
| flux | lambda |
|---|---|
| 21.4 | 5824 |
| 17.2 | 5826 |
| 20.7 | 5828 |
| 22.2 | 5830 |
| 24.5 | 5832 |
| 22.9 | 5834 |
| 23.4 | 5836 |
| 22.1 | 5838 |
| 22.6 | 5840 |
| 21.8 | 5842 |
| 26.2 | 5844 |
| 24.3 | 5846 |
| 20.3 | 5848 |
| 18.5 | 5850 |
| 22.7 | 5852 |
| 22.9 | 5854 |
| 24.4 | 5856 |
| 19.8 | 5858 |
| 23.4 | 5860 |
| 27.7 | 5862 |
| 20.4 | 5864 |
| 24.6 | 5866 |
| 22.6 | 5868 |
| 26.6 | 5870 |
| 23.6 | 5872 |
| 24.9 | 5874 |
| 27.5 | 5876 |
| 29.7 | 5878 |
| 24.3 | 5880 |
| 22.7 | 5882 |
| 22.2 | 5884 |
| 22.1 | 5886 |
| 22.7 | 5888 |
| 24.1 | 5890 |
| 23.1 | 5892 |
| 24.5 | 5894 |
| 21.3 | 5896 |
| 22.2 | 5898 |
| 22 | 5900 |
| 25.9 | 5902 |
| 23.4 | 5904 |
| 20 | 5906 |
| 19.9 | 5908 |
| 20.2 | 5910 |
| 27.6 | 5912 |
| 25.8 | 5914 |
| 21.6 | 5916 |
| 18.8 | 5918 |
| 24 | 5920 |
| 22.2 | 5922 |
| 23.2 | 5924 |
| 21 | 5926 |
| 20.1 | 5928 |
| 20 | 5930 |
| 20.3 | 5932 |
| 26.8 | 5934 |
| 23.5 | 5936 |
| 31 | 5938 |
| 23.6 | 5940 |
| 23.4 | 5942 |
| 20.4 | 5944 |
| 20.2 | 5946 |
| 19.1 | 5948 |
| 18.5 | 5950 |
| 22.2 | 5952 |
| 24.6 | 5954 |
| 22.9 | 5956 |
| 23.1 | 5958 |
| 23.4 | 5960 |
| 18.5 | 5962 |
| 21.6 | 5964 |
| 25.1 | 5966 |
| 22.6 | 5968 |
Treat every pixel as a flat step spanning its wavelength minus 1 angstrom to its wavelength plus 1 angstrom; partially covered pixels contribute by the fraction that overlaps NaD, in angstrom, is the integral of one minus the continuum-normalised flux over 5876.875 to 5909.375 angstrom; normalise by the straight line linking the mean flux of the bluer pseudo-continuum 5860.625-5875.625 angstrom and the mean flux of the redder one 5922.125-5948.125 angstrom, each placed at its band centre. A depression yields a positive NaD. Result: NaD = 0.9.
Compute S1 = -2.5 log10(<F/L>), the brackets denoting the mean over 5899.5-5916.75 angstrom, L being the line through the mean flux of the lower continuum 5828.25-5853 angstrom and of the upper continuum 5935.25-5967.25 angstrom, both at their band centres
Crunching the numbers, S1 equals -0.02 mag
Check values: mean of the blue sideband 22.6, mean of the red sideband 22.6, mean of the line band 23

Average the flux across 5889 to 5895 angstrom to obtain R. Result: 23.9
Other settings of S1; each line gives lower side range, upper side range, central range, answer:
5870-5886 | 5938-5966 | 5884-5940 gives 0.03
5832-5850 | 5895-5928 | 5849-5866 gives 0.00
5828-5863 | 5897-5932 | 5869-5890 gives -0.10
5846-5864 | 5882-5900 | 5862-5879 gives -0.12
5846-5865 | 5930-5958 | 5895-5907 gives 0.00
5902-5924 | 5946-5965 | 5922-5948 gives -0.03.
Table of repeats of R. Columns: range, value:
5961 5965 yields 20.1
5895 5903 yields 22.9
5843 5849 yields 23.6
